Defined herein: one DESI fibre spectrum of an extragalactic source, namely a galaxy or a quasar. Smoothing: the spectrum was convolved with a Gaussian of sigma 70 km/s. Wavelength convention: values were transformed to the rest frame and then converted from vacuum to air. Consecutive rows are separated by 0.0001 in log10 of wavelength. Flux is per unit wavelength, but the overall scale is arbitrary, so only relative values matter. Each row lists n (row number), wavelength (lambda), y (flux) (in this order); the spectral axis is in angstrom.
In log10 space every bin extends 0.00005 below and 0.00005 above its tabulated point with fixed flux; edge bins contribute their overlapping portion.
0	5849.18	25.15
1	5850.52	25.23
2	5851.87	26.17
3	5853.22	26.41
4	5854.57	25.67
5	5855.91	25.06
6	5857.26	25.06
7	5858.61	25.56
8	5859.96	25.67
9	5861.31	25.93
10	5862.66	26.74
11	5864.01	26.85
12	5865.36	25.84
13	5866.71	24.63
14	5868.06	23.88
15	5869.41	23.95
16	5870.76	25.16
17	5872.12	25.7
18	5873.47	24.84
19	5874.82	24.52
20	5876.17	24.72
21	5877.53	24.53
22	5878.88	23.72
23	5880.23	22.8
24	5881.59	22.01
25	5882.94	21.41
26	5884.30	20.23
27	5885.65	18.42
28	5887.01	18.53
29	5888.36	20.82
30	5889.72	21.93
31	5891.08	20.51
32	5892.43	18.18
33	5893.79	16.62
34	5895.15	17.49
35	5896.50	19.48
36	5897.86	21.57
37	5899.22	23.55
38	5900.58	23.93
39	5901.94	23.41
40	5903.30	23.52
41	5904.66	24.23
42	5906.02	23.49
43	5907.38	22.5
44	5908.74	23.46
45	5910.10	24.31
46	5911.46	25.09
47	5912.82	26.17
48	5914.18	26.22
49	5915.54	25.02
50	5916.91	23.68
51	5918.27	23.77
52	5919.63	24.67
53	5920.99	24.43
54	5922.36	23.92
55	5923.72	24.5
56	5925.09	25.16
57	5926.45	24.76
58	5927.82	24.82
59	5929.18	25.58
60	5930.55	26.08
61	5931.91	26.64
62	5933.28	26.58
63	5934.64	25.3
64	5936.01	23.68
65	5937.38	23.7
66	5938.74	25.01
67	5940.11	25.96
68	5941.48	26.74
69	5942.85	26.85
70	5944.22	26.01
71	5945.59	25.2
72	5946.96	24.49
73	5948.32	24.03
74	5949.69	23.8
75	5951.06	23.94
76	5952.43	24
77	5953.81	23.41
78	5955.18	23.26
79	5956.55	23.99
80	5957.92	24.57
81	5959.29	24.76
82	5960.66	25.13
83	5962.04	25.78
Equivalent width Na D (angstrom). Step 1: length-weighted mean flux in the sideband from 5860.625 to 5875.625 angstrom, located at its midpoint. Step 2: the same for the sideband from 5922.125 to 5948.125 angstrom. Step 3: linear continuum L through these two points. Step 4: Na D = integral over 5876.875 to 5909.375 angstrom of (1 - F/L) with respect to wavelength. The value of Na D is 4.86 angstrom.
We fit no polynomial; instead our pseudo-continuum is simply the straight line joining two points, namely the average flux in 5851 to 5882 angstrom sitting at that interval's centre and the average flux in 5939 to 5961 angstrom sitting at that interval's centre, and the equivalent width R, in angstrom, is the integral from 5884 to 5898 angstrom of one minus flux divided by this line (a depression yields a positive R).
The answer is 3.2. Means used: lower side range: 25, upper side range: 24.8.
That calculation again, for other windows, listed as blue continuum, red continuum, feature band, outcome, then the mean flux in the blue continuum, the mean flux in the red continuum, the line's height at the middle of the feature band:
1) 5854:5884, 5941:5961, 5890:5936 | 2.0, 24.7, 24.7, 24.7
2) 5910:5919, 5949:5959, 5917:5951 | -0.9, 24.9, 23.9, 24.4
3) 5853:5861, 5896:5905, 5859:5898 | 2.5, 25.5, 22.8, 24.2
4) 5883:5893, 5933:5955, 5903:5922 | -1.9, 19.9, 24.8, 22.1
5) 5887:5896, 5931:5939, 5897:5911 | -1.6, 19.2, 25.2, 20.9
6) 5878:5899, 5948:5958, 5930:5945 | -1.8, 20.4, 23.8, 23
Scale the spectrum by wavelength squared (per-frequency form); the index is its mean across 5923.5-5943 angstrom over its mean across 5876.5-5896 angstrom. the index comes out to 1.25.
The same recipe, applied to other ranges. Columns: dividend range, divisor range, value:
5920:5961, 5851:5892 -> 1.07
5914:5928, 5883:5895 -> 1.28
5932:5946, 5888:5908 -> 1.21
